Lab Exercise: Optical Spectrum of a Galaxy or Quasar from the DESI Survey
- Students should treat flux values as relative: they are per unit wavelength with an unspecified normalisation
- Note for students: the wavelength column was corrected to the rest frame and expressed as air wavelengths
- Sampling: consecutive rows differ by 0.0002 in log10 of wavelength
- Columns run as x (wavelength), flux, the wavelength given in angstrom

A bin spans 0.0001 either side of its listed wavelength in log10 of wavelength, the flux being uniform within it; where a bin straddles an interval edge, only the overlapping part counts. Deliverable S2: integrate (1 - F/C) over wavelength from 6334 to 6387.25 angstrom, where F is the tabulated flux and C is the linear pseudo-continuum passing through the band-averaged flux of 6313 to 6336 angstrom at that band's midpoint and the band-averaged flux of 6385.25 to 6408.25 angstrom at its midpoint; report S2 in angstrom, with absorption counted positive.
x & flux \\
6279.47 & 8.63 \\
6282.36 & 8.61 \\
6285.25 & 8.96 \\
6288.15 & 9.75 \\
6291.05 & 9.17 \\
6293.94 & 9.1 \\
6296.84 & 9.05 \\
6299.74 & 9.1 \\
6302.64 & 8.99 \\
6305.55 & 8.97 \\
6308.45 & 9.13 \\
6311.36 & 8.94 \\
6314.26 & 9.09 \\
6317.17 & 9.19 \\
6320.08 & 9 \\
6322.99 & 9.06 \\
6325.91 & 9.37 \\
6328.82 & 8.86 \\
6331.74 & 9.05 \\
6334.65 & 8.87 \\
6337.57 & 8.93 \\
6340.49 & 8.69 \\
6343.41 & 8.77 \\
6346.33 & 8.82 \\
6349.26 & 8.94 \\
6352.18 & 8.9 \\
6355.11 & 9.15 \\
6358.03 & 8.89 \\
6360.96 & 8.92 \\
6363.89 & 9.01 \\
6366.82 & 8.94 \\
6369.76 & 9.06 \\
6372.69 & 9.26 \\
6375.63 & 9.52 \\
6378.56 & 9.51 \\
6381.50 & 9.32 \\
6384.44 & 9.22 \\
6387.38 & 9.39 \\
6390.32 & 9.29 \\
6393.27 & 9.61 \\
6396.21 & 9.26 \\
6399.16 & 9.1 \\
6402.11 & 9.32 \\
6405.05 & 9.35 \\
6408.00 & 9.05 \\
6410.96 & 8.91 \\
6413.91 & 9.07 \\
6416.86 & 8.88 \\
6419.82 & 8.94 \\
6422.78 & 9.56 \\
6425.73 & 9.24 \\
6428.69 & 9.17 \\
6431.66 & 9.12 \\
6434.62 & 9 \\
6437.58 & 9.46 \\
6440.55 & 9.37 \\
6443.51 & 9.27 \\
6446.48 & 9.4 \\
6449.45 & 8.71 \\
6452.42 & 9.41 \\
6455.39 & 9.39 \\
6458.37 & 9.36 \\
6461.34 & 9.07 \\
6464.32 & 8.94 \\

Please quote 0.8 angstrom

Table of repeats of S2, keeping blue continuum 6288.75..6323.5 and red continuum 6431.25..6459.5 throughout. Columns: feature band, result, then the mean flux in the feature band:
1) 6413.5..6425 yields 0.1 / 9.13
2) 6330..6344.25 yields 0.4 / 8.87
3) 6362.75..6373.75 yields 0.1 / 9.06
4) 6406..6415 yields 0.2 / 9.02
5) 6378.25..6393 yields -0.3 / 9.35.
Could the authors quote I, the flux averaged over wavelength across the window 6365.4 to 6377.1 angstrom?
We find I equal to 9.2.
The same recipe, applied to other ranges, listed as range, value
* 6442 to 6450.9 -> 9.13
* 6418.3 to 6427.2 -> 9.25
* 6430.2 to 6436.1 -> 9.07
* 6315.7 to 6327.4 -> 9.15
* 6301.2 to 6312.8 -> 9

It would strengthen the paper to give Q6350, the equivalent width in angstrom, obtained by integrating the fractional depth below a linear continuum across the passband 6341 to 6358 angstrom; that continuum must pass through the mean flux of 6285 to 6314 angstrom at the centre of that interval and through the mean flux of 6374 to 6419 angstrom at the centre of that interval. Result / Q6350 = 0.5 angstrom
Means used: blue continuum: 9.12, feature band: 8.9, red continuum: 9.25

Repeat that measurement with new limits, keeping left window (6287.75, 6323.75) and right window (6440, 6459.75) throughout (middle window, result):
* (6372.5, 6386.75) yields -0.29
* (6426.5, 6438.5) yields 0.09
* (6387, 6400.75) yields -0.18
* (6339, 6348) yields 0.37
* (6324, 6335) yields 0.09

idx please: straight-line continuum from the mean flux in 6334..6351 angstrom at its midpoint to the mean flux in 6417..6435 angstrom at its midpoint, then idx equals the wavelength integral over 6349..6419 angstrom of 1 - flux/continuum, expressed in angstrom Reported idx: -1.31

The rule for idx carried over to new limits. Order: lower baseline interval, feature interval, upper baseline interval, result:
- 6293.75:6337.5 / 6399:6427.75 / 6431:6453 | 0.1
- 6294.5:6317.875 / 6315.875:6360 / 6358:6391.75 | 0.8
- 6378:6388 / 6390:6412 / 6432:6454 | 0.2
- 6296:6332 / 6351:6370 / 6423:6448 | 0.3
